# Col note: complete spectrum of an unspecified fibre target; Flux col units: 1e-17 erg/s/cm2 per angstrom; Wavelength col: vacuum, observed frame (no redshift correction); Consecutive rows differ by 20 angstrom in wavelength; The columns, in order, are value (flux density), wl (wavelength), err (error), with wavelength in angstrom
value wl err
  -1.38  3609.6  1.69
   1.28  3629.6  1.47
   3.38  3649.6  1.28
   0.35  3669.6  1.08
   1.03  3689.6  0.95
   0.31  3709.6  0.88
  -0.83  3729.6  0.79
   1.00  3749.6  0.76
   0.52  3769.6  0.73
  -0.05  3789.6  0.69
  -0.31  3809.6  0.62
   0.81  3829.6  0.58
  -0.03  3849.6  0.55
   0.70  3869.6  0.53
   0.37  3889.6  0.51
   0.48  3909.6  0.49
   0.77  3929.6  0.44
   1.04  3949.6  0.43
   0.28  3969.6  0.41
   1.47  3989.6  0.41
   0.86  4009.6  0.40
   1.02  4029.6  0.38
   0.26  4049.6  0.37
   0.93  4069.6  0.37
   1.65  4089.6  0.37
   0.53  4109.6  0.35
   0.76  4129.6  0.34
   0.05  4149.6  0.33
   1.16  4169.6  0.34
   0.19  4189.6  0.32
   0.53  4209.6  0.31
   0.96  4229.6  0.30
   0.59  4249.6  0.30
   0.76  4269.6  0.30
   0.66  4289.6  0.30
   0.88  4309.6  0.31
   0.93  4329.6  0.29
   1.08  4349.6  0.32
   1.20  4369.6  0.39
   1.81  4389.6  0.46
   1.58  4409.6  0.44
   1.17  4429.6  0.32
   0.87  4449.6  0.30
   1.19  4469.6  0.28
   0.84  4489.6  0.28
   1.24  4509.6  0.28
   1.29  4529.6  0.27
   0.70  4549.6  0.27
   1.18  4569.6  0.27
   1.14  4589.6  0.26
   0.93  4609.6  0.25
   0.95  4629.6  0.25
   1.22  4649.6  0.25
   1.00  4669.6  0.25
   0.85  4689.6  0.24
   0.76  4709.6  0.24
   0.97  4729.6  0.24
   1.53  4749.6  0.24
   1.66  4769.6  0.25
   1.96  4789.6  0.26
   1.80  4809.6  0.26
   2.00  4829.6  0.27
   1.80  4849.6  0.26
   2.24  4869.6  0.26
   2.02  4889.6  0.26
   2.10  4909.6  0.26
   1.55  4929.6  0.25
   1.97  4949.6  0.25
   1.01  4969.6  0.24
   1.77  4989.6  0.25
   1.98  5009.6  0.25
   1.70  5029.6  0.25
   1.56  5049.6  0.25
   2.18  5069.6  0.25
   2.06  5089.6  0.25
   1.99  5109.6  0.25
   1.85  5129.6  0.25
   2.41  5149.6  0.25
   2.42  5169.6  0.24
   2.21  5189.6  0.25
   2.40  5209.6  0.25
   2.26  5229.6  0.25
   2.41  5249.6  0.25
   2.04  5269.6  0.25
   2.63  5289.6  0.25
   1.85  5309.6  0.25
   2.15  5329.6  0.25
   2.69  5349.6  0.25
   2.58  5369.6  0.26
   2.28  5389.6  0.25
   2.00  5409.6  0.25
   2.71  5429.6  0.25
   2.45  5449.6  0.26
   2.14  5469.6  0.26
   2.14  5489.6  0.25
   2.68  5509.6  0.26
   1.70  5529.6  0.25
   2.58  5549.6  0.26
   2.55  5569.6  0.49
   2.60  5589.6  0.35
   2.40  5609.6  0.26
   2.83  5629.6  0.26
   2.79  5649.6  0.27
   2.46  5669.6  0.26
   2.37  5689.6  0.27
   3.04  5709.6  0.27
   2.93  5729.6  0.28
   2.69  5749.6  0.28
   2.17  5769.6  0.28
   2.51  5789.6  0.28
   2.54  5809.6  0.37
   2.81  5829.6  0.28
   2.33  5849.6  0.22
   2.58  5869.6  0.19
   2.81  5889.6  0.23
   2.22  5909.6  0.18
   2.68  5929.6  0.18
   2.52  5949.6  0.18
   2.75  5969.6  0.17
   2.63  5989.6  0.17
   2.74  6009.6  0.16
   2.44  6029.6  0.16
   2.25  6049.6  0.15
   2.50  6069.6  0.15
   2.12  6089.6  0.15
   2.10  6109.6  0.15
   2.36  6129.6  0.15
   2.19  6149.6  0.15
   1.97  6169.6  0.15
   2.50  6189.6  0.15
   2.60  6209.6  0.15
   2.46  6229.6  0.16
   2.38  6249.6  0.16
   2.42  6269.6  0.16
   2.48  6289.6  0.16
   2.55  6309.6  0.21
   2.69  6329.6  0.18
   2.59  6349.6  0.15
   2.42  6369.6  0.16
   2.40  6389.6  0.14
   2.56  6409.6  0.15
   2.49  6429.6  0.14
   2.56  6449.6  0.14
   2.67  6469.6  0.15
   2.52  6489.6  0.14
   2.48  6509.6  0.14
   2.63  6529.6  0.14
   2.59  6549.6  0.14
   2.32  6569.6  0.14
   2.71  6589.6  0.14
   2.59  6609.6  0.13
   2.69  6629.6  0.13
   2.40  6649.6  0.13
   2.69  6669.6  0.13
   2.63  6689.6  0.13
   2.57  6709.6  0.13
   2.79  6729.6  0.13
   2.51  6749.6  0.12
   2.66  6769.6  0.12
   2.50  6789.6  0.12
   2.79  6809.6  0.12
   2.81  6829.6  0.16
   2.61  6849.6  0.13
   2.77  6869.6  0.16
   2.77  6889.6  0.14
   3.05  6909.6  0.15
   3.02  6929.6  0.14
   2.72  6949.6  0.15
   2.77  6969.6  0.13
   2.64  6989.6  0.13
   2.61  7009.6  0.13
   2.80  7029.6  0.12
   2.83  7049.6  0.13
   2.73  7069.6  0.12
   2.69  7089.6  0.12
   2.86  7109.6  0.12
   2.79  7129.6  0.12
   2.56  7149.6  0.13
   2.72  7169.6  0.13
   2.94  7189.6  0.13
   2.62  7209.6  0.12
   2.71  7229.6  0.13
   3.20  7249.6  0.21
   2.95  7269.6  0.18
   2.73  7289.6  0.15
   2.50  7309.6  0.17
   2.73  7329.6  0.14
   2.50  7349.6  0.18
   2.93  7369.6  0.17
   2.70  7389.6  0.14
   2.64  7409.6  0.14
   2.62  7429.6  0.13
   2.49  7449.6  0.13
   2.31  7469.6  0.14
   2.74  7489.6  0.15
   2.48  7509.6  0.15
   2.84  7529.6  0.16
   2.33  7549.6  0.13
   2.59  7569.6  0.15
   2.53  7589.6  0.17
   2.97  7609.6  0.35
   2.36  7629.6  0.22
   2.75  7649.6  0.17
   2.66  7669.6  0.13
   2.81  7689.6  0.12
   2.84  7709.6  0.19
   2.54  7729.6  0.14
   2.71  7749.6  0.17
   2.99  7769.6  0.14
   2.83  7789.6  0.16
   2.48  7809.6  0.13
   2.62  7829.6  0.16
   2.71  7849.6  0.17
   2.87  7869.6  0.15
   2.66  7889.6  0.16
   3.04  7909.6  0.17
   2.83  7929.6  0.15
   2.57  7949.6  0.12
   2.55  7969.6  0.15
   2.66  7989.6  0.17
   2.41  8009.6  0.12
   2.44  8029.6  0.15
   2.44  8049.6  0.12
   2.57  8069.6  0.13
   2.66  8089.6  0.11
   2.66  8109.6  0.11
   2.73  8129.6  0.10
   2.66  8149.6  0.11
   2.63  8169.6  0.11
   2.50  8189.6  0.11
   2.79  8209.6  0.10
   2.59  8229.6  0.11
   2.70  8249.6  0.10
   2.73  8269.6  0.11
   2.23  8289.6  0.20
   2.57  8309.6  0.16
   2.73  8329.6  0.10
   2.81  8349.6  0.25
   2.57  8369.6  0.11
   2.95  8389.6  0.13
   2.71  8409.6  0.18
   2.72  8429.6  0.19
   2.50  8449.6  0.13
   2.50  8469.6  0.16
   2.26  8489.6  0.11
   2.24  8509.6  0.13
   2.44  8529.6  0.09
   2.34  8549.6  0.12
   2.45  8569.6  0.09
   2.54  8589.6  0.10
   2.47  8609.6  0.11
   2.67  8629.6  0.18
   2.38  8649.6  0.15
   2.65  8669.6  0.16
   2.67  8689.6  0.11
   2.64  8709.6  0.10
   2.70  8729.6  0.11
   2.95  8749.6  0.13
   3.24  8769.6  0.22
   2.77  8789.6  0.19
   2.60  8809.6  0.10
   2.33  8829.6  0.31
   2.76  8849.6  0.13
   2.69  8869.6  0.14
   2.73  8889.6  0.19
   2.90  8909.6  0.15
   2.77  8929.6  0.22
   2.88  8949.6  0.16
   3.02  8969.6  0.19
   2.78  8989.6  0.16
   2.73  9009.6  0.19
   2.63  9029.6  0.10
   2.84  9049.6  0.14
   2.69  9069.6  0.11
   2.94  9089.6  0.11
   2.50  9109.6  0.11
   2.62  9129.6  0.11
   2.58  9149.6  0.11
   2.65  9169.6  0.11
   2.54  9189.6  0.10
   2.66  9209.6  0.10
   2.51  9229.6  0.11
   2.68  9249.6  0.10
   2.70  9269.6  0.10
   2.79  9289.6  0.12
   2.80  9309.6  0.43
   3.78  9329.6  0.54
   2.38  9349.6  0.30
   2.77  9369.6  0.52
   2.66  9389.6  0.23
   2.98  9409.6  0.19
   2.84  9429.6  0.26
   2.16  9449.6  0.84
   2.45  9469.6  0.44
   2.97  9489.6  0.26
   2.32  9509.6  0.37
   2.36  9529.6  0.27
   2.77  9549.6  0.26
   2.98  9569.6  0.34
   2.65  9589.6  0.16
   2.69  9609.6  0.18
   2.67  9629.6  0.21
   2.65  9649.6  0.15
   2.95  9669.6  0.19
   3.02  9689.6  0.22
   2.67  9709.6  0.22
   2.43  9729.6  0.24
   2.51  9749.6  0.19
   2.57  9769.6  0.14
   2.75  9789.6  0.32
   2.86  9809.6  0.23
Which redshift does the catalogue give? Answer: 0.19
